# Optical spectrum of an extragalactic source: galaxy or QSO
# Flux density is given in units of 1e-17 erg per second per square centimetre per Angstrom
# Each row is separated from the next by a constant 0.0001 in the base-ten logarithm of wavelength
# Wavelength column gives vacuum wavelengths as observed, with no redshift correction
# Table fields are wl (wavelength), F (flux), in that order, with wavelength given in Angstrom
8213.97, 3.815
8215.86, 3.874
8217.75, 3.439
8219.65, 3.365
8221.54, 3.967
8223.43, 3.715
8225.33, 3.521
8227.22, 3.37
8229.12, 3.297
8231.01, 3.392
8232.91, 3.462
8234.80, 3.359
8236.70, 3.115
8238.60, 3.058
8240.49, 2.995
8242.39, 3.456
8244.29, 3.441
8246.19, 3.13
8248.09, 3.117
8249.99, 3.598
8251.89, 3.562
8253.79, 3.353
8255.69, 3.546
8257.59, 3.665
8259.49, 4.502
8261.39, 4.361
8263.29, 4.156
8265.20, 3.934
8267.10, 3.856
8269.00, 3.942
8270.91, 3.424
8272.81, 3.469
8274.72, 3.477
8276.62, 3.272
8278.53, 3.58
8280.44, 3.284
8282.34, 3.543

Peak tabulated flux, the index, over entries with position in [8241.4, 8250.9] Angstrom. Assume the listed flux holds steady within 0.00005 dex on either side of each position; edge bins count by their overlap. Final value 3.598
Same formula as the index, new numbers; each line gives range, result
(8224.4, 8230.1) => 3.521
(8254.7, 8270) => 4.502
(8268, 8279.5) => 3.942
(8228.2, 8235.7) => 3.462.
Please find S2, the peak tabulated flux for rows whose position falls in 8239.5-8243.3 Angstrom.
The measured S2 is 3.456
